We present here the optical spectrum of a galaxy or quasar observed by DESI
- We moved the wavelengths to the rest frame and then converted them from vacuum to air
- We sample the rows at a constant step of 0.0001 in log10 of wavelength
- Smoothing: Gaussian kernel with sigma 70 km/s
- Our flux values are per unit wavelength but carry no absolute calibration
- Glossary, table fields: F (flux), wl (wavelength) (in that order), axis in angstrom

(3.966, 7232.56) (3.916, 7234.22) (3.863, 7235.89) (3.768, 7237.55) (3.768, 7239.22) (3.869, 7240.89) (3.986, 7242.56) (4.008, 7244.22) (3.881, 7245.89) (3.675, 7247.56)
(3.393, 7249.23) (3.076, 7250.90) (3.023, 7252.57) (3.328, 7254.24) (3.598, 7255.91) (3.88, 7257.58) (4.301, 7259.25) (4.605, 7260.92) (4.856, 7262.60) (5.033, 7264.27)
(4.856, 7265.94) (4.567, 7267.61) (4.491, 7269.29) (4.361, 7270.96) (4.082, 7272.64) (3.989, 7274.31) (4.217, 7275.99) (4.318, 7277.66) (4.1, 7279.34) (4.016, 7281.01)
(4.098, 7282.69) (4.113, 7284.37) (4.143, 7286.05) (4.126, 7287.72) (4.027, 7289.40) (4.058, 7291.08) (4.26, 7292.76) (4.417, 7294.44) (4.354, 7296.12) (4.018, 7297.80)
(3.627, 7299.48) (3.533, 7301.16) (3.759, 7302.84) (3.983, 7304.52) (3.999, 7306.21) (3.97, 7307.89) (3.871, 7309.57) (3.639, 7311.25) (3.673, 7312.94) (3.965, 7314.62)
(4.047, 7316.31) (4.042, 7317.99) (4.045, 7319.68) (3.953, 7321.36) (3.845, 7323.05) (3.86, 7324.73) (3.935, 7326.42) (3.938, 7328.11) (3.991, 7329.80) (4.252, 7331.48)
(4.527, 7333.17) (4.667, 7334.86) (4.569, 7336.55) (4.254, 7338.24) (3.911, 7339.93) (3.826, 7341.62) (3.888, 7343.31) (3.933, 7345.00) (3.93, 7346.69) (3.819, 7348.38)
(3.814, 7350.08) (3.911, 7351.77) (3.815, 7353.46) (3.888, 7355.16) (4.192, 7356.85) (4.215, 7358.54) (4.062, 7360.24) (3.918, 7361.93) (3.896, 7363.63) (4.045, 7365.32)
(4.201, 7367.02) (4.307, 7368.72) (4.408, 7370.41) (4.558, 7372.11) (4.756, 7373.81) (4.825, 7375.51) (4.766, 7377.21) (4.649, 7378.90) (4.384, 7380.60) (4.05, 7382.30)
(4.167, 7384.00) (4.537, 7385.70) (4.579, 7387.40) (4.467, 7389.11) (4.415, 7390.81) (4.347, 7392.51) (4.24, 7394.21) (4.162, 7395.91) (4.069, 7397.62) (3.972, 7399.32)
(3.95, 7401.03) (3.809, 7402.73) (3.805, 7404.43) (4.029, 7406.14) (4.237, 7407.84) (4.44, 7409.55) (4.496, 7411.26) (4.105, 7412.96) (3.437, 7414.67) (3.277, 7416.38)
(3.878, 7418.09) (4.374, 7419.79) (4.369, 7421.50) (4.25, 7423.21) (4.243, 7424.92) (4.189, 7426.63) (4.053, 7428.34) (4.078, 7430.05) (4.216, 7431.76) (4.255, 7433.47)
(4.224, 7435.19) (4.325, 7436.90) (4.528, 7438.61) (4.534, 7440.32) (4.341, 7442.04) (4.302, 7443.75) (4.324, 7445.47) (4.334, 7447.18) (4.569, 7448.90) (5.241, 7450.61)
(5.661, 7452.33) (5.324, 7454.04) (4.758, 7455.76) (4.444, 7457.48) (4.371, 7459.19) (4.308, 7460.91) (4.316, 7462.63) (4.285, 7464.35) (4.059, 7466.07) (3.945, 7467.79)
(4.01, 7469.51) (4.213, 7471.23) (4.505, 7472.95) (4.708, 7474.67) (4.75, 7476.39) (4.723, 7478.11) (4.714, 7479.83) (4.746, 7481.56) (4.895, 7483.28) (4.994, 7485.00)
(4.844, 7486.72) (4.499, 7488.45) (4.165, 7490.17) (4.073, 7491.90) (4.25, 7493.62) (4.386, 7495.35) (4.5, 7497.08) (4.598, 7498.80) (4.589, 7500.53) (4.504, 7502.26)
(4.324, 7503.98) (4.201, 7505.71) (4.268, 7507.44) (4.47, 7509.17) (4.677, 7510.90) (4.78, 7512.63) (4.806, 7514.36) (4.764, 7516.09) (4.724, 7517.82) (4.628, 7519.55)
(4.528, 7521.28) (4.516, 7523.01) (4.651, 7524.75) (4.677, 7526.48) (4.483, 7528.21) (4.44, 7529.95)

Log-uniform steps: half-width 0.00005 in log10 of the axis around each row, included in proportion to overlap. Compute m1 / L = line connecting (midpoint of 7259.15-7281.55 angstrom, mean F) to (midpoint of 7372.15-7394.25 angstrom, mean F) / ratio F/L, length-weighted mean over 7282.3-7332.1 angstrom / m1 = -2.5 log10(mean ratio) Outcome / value 0.119 mag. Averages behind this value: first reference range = 4.42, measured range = 3.98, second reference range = 4.49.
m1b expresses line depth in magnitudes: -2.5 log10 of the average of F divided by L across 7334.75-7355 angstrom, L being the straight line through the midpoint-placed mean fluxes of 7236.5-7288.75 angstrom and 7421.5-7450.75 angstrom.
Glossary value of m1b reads 0.05 mag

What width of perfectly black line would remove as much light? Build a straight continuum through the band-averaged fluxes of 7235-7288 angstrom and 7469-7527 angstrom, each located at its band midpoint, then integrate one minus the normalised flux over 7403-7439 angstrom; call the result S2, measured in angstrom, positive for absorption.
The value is 2.2 angstrom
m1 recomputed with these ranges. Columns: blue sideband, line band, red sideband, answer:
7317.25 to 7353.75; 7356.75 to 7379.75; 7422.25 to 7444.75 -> -0.060 mag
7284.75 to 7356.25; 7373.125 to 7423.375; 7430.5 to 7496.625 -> 0.011 mag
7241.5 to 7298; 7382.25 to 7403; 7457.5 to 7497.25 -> 0.019 mag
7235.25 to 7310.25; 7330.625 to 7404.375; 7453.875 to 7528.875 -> 0.009 mag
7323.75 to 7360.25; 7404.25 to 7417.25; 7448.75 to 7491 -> 0.095 mag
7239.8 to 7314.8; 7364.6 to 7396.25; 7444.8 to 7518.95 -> -0.032 mag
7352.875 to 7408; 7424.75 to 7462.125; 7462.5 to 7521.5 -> -0.024 mag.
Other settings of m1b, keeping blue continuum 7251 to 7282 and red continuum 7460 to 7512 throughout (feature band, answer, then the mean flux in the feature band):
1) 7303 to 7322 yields 0.08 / 3.92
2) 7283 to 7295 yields 0.01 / 4.15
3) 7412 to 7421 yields 0.14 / 3.85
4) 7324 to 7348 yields 0.04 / 4.1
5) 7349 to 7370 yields 0.07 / 4.03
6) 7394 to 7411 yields 0.07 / 4.08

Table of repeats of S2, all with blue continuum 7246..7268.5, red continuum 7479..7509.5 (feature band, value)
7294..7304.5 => 0.4 angstrom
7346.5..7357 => 0.8 angstrom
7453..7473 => 0.2 angstrom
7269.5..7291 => -0.4 angstrom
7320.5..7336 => 0.2 angstrom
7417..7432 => 0.7 angstrom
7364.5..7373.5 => -0.2 angstrom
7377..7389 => -0.5 angstrom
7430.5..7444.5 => 0.2 angstrom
